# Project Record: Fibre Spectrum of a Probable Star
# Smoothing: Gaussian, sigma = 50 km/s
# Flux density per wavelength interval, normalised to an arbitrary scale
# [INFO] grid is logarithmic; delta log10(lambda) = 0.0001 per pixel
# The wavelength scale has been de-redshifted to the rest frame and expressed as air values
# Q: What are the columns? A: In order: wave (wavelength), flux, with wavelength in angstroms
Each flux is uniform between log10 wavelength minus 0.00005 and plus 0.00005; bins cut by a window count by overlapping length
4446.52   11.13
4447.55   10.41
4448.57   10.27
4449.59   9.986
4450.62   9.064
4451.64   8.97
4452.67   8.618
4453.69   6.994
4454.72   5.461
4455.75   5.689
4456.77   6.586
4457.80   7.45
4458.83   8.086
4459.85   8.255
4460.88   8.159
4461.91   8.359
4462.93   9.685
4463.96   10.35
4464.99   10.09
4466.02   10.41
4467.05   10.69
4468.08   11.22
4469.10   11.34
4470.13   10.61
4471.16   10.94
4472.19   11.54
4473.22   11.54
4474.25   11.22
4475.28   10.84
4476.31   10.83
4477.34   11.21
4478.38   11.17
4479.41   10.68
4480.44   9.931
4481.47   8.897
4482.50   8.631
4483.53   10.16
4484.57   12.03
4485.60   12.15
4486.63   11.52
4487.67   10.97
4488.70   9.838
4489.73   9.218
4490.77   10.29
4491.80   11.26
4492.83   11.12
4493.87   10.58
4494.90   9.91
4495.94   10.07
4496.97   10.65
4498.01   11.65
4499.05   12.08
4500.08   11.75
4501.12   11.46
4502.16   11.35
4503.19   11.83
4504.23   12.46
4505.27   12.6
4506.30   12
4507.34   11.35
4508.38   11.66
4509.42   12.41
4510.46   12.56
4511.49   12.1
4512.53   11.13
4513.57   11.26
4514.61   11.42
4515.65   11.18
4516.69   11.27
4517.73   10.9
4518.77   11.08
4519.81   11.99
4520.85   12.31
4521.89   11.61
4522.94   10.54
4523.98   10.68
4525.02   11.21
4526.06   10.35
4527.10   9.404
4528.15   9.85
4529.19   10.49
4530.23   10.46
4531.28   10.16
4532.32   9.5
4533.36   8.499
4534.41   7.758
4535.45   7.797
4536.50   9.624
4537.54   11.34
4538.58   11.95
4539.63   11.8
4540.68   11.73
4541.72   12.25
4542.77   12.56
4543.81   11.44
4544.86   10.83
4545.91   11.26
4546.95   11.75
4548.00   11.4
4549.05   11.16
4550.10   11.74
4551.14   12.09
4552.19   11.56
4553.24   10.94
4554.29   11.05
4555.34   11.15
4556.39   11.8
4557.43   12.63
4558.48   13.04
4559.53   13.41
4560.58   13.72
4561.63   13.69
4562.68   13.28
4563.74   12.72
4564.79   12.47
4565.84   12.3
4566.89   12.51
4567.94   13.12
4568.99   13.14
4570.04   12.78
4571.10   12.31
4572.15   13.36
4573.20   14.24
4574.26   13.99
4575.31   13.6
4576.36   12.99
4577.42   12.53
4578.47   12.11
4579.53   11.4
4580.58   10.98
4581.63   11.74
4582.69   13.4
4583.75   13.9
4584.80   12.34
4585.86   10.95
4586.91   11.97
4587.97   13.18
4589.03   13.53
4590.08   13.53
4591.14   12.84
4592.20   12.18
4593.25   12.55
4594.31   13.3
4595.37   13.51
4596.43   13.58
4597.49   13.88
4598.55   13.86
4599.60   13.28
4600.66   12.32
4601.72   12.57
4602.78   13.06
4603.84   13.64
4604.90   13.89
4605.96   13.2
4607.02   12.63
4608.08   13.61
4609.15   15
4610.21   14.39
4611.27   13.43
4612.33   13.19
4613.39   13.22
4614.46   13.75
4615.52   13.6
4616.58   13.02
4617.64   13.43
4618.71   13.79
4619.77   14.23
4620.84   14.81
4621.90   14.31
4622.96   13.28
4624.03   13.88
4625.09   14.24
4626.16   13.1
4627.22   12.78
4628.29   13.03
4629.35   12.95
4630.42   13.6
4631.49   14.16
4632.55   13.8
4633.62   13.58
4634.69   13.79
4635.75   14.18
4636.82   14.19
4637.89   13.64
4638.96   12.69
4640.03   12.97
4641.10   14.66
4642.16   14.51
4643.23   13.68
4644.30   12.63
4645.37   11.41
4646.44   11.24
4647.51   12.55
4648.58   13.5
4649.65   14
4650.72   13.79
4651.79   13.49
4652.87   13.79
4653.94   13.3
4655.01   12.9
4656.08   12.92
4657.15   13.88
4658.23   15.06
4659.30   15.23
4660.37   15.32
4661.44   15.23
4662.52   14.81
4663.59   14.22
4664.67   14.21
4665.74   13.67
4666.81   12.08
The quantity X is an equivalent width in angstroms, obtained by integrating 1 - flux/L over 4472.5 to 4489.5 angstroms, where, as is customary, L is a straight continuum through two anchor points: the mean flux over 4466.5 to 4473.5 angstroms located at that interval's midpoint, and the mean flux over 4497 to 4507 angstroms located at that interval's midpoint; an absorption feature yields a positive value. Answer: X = 1.0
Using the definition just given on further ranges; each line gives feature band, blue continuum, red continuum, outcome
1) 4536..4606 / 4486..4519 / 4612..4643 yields 0.5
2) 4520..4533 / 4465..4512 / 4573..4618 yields 1.4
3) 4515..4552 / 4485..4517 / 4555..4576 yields 3.9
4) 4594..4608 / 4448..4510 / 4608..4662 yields -0.4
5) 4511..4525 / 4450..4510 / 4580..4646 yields -0.2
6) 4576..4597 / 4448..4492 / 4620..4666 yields -0.3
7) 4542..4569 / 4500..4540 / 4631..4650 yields -1.1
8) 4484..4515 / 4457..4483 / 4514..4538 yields -3.4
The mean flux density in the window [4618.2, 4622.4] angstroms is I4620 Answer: 14.3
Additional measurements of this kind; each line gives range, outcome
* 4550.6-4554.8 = 11.4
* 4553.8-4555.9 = 11.1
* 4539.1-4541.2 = 11.7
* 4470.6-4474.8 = 11.3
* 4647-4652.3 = 13.5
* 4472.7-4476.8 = 11.1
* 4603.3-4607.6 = 13.3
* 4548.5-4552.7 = 11.6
